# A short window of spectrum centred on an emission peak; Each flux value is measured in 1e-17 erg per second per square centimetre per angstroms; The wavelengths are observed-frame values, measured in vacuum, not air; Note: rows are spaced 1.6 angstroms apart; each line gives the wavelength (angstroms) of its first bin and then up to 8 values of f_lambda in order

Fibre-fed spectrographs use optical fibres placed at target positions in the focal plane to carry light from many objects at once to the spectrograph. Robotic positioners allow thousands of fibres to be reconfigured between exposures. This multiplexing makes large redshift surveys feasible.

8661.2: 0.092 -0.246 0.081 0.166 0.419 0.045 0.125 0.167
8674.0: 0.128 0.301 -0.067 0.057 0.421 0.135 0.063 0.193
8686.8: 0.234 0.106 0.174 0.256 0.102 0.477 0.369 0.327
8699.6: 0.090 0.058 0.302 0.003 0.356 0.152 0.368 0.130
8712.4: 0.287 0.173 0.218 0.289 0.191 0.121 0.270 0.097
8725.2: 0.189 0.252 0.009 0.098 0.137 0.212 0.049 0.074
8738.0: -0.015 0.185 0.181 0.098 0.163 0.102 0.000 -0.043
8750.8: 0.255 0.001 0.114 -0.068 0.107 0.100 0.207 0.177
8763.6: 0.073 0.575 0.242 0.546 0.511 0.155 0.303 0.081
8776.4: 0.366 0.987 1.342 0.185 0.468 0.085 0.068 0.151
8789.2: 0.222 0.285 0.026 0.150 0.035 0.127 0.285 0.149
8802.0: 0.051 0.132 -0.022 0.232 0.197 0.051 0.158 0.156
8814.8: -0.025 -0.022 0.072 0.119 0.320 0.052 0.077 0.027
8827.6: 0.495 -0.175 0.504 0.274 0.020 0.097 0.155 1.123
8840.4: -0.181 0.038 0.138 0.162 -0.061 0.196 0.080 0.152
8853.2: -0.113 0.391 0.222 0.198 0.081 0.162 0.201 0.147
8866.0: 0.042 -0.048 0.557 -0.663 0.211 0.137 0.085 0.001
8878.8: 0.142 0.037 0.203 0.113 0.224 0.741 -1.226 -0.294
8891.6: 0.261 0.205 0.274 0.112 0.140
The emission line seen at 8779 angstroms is [O III]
